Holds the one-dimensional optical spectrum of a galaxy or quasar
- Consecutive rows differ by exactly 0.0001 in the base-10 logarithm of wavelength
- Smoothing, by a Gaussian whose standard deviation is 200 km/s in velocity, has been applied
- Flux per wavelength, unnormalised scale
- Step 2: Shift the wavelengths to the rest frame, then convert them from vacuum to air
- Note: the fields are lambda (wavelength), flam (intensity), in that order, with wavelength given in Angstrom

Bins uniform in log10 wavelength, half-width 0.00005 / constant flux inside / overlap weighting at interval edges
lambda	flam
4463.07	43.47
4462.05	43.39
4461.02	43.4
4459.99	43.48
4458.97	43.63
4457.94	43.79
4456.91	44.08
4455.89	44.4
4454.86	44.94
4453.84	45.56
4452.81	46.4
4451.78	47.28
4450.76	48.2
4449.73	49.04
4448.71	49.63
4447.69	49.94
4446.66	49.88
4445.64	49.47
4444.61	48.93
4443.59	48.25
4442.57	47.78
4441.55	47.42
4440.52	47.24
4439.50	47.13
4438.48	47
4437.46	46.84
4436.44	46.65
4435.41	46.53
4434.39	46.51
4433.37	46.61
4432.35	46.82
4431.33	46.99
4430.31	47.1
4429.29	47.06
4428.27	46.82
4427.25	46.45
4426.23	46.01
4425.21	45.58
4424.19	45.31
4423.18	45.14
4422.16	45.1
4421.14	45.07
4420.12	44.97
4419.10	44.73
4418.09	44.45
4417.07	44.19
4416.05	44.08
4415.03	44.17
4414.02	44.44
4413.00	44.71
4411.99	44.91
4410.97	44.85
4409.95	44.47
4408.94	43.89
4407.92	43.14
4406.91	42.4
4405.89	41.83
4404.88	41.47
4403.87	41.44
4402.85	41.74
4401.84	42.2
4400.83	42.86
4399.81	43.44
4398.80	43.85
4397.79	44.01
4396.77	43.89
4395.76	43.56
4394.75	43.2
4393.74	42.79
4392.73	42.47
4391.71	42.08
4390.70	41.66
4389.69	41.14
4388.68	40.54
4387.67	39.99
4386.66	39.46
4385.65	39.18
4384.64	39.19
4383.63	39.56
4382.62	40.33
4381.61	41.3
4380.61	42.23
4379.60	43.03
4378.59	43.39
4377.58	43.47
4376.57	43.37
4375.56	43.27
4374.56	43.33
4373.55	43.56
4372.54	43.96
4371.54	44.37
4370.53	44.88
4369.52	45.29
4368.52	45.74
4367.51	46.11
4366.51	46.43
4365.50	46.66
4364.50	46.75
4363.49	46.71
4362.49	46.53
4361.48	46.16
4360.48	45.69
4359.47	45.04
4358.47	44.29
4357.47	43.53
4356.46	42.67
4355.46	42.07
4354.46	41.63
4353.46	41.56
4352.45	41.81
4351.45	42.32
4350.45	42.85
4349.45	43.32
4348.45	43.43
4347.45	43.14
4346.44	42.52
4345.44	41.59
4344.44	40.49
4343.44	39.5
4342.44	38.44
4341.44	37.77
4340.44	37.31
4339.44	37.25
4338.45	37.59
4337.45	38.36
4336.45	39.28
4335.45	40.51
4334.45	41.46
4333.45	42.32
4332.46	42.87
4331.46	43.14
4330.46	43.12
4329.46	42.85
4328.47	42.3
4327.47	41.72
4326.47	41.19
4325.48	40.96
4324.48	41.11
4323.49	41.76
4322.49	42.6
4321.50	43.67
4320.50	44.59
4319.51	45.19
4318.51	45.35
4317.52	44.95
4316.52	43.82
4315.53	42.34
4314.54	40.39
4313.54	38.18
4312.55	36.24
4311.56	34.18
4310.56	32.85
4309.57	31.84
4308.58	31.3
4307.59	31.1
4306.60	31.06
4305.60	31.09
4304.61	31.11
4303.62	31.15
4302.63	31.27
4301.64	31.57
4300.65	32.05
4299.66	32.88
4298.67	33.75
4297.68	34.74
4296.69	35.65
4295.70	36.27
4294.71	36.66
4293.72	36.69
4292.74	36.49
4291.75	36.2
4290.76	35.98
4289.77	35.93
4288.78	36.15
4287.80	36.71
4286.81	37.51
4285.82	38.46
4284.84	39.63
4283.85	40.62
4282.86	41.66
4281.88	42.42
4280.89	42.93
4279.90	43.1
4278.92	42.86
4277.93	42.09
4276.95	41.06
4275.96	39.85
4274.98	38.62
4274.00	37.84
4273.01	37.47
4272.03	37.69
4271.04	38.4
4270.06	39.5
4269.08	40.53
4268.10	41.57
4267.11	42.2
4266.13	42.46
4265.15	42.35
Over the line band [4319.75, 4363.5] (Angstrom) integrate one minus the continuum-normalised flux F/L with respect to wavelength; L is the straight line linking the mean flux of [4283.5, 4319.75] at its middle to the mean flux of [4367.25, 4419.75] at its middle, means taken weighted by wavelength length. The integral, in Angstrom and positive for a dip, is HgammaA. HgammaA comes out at -3.29 Angstrom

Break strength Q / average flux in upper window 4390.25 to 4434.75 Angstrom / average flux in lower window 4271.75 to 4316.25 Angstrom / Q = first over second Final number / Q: 1.2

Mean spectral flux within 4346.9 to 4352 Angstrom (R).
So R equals 43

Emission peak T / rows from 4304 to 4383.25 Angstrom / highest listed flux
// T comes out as 46.75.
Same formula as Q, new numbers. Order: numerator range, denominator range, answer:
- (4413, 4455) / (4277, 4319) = 1.26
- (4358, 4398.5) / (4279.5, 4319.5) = 1.18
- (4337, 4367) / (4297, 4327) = 1.14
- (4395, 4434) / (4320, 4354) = 1.08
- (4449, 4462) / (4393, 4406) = 1.06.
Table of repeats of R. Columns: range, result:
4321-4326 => 42.1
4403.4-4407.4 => 41.8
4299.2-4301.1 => 32.5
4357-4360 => 44.3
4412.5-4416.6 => 44.3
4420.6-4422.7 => 45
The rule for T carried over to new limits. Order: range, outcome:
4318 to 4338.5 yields 45.35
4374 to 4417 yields 44.91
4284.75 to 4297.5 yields 39.63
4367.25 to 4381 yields 46.11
